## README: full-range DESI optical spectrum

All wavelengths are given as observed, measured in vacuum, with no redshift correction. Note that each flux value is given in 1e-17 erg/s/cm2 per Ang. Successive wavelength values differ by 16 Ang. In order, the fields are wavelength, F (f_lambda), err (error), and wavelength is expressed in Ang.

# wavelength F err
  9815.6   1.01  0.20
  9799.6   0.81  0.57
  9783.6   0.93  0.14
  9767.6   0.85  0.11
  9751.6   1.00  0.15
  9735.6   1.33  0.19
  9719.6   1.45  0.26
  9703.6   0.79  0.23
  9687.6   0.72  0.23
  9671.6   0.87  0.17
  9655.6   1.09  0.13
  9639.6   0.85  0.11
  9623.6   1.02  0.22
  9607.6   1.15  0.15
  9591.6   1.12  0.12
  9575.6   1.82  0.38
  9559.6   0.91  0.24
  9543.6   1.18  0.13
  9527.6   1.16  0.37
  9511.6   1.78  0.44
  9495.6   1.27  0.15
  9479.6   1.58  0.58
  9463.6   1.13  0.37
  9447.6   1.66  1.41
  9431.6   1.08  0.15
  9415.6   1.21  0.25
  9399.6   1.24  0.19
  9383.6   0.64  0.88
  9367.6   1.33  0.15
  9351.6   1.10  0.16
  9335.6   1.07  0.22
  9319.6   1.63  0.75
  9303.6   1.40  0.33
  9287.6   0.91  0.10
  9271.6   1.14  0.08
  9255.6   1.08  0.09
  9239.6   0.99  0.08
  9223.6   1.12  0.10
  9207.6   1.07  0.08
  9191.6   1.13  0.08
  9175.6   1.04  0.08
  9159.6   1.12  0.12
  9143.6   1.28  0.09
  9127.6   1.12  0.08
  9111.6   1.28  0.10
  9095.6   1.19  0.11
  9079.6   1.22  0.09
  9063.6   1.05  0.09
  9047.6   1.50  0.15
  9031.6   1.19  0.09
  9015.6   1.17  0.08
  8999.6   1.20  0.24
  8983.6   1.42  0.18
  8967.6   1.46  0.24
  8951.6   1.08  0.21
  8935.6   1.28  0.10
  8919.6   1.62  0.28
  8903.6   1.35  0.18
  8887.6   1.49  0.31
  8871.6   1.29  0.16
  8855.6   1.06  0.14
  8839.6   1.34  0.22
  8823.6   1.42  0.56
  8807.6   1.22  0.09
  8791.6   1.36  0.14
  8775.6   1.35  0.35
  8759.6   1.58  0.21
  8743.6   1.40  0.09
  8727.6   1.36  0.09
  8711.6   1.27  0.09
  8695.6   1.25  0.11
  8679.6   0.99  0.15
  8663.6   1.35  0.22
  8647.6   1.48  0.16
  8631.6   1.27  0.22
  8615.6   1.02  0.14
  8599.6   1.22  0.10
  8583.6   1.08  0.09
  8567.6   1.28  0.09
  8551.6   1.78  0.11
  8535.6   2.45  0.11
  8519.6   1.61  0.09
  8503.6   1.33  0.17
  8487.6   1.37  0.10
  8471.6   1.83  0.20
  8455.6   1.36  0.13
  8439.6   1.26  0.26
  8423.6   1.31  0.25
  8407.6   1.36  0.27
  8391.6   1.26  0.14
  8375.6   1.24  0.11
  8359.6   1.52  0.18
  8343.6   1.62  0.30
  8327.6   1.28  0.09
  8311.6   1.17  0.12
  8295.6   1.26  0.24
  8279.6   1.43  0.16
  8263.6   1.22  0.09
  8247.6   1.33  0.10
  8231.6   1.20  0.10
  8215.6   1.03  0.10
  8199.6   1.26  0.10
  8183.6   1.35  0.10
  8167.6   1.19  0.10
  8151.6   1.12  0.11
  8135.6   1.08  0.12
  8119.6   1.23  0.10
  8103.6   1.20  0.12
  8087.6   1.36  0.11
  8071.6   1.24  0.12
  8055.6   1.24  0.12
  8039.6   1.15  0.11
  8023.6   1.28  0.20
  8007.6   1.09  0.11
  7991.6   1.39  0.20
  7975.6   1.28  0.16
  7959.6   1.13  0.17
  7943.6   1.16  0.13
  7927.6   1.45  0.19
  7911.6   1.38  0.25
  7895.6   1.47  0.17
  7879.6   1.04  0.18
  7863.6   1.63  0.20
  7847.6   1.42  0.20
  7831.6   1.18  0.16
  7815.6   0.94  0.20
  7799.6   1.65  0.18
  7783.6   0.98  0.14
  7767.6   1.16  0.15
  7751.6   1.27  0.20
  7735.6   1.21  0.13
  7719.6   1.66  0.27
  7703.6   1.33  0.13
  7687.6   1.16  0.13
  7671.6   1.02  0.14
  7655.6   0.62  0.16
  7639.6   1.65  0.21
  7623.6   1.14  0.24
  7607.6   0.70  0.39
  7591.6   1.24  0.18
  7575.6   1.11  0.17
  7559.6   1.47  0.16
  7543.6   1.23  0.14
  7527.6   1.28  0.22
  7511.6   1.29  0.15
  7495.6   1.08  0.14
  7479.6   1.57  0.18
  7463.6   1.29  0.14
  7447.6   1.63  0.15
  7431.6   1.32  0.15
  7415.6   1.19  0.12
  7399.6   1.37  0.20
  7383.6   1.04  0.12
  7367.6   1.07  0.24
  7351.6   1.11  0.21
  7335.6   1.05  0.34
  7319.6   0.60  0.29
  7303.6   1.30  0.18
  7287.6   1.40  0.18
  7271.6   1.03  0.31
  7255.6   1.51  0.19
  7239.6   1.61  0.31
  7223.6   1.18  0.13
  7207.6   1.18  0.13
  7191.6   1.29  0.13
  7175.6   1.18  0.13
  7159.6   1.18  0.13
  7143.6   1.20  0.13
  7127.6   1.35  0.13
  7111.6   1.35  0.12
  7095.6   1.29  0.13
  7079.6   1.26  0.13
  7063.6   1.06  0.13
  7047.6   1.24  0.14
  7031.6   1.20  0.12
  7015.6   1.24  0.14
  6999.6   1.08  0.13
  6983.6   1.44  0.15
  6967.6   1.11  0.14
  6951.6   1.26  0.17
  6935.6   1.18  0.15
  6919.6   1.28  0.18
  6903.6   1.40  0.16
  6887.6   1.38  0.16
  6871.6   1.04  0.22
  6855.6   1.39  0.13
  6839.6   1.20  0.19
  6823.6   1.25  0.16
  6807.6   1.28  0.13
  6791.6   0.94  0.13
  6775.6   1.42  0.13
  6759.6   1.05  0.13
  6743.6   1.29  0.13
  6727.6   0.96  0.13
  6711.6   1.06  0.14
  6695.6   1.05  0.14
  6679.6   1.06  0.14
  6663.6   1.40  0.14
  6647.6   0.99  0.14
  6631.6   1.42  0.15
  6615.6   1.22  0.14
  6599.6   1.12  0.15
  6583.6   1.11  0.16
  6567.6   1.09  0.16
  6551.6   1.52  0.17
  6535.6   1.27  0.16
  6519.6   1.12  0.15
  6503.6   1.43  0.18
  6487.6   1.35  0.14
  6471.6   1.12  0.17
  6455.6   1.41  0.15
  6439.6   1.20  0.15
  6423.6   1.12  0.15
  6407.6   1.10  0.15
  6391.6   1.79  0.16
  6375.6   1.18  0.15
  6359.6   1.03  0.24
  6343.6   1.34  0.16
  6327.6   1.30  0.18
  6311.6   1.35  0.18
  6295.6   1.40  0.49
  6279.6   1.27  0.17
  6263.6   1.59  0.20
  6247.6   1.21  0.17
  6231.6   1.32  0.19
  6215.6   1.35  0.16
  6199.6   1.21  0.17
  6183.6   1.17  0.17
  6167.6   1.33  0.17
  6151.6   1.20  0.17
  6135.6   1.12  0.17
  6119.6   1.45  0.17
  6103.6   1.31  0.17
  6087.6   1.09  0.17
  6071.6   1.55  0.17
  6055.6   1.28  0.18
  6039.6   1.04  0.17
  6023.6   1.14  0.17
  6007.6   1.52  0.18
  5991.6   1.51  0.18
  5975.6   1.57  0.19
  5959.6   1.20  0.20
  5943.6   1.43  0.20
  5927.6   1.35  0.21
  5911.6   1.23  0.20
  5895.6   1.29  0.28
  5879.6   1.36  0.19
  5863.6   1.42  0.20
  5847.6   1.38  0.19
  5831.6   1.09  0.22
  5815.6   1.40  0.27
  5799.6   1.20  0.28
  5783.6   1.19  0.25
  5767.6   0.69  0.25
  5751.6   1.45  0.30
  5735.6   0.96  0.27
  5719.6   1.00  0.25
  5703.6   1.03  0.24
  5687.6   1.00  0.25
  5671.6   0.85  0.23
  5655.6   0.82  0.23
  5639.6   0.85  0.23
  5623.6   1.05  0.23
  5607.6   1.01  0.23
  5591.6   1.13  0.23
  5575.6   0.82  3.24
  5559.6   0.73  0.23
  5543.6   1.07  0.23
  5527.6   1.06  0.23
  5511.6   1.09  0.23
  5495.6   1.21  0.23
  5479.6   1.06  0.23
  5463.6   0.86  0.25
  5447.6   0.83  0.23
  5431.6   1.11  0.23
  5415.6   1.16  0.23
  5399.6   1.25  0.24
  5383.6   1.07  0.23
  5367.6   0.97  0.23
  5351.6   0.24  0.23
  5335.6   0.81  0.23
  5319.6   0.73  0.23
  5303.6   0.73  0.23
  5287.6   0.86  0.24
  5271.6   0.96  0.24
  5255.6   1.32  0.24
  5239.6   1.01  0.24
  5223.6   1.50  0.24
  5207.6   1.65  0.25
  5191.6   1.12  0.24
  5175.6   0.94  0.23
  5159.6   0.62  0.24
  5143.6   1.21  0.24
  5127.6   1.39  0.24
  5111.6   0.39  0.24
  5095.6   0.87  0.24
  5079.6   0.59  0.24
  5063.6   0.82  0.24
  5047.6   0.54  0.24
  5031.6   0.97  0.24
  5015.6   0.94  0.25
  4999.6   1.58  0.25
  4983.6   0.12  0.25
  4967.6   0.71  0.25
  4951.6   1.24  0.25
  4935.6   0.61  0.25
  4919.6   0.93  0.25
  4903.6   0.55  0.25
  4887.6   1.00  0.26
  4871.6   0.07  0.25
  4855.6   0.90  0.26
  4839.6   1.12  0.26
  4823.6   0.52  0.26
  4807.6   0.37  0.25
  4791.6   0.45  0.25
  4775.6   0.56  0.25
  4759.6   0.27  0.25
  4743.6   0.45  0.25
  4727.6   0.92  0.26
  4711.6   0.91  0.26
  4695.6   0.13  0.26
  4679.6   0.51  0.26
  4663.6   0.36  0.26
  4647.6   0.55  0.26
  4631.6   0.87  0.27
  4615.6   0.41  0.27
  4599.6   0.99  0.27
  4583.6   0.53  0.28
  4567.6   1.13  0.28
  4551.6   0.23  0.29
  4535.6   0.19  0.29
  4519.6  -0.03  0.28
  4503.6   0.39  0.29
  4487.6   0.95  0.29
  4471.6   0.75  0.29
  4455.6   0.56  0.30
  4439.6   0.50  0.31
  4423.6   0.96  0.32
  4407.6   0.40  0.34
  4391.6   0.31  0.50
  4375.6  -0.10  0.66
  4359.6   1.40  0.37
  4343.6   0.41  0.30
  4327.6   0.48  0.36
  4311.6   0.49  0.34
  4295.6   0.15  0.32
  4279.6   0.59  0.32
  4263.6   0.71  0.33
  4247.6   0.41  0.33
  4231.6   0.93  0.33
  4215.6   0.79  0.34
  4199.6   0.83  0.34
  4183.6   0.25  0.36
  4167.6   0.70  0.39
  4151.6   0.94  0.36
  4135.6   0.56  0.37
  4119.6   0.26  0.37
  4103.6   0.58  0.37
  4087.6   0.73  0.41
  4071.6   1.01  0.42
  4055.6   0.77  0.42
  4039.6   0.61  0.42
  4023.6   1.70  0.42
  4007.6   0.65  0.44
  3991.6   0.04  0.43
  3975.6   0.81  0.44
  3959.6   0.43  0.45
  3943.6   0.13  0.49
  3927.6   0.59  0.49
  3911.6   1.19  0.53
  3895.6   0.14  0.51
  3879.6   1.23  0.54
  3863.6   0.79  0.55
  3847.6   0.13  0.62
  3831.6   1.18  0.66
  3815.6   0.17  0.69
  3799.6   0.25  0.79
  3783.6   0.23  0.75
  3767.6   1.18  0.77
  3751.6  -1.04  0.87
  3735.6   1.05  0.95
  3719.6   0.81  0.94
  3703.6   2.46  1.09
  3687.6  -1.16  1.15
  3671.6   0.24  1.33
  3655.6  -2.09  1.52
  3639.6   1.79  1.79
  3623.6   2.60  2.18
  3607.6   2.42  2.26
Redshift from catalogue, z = 0.30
